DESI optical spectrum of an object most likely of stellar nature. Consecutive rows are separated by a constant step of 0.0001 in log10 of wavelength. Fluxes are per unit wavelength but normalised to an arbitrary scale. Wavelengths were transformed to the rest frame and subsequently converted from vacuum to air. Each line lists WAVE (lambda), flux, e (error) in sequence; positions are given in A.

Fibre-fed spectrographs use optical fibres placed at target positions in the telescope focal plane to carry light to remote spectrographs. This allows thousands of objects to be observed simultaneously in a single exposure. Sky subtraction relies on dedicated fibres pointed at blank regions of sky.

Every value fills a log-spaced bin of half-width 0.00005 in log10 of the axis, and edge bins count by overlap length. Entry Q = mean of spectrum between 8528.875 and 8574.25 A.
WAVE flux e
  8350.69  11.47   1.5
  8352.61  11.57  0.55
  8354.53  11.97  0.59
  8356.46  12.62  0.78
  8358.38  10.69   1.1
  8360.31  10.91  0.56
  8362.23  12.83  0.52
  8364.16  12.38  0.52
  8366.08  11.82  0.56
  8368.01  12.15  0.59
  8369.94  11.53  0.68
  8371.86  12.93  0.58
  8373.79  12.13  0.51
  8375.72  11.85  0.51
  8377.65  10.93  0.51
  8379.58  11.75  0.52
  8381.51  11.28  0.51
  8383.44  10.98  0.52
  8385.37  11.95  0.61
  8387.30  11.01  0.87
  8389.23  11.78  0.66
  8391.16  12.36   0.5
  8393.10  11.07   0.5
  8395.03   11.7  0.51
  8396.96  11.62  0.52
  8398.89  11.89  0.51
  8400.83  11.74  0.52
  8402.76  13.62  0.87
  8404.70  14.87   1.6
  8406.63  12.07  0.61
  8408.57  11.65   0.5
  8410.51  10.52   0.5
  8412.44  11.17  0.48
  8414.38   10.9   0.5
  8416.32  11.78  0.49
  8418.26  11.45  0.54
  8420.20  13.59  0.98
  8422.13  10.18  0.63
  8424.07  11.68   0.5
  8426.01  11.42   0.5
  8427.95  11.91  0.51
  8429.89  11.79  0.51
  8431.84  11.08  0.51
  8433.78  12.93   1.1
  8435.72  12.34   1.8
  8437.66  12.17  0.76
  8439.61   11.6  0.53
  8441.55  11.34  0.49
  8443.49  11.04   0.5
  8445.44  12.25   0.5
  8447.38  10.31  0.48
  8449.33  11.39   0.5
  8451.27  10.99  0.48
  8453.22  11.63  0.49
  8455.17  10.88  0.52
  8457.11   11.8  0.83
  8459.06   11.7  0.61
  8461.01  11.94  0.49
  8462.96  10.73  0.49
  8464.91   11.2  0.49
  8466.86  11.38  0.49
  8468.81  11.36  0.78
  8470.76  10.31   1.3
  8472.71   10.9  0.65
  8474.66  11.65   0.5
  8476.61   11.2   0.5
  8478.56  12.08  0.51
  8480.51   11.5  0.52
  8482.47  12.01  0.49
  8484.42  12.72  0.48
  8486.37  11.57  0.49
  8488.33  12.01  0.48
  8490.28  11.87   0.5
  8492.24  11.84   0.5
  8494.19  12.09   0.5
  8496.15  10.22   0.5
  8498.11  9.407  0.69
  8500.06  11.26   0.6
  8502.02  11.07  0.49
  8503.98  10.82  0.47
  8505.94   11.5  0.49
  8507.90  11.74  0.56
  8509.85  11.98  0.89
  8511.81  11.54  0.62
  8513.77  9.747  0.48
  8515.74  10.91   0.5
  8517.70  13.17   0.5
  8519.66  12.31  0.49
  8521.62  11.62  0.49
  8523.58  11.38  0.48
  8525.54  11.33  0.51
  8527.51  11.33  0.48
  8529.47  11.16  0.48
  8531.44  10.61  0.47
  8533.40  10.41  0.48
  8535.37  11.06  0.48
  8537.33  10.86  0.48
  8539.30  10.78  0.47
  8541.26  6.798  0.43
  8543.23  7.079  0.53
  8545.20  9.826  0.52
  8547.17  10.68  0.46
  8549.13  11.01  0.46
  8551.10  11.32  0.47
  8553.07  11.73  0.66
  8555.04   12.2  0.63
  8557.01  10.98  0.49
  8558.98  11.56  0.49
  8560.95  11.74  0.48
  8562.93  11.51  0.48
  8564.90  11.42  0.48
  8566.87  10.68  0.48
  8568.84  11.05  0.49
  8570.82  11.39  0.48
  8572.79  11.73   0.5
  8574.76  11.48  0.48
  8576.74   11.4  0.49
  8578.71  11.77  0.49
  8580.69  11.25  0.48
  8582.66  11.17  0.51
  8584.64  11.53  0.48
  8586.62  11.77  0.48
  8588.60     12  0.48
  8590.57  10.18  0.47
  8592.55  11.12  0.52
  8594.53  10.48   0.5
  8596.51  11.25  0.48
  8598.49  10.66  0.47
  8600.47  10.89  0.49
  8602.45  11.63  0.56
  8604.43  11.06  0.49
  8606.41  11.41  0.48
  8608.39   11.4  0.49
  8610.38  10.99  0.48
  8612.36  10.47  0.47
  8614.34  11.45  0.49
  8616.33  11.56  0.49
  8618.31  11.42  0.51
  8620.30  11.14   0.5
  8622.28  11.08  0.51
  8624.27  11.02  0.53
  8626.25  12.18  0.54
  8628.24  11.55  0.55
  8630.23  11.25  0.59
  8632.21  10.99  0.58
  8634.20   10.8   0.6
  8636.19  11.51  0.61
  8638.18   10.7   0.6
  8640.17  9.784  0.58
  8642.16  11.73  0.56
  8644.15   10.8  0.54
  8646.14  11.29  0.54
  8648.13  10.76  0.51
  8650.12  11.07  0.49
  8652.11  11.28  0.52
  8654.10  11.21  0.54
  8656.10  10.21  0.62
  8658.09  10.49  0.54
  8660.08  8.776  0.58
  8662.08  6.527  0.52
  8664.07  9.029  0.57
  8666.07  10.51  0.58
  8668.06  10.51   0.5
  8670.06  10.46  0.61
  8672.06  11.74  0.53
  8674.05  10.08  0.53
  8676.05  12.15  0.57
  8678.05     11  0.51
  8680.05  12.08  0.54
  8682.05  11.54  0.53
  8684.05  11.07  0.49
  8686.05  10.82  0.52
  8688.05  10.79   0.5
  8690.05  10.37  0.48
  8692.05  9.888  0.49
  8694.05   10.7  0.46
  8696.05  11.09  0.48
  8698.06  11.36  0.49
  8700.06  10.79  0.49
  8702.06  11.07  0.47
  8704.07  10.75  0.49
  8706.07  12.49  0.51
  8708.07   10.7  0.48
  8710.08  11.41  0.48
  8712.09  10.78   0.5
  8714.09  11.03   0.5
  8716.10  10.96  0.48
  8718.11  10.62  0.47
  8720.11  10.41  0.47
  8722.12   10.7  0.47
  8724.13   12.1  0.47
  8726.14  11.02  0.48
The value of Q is 10.8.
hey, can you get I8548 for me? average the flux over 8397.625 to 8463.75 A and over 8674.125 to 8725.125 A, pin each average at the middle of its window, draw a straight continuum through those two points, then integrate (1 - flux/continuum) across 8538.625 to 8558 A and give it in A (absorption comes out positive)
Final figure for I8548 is 2.0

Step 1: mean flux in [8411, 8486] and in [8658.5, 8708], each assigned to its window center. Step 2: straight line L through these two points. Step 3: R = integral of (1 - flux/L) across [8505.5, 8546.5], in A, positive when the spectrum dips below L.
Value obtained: 1.60 A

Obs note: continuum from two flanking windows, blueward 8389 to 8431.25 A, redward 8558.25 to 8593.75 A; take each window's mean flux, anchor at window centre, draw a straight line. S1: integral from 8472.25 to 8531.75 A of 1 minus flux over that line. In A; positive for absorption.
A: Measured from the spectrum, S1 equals 0.7 A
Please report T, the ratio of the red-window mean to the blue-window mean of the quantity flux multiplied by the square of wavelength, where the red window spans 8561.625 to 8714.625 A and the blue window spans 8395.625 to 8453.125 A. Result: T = 0.98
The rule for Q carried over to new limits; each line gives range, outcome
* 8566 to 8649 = 11.2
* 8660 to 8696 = 10.5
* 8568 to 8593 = 11.4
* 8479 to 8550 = 11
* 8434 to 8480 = 11.4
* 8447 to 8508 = 11.3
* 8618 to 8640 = 11.2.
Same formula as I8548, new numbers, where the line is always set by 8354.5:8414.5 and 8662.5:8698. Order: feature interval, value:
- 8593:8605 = 0.1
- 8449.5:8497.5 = 0.2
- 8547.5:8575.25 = -0.5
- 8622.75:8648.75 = -0.4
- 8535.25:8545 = 1.8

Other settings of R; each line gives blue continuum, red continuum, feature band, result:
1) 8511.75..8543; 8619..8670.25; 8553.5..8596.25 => -2.4 A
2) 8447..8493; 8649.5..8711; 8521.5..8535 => 0.2 A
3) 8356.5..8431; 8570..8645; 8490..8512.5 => 0.5 A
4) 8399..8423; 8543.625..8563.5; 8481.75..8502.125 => 0.0 A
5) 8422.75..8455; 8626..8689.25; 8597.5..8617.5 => -0.4 A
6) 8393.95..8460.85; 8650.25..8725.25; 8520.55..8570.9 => 2.1 A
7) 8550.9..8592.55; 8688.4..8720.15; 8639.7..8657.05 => 0.3 A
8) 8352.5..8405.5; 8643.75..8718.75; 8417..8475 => 0.8 A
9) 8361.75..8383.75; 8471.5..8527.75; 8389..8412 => -0.5 A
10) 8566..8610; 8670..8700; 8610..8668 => 2.0 A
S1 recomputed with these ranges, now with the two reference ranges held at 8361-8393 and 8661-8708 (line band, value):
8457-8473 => 0.37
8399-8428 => -0.51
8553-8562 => -0.36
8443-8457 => 0.37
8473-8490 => -0.53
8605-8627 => -0.60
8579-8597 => -0.23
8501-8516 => 0.24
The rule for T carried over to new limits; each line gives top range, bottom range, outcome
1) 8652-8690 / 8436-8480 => 0.97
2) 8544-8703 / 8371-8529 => 0.99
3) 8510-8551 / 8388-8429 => 0.93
